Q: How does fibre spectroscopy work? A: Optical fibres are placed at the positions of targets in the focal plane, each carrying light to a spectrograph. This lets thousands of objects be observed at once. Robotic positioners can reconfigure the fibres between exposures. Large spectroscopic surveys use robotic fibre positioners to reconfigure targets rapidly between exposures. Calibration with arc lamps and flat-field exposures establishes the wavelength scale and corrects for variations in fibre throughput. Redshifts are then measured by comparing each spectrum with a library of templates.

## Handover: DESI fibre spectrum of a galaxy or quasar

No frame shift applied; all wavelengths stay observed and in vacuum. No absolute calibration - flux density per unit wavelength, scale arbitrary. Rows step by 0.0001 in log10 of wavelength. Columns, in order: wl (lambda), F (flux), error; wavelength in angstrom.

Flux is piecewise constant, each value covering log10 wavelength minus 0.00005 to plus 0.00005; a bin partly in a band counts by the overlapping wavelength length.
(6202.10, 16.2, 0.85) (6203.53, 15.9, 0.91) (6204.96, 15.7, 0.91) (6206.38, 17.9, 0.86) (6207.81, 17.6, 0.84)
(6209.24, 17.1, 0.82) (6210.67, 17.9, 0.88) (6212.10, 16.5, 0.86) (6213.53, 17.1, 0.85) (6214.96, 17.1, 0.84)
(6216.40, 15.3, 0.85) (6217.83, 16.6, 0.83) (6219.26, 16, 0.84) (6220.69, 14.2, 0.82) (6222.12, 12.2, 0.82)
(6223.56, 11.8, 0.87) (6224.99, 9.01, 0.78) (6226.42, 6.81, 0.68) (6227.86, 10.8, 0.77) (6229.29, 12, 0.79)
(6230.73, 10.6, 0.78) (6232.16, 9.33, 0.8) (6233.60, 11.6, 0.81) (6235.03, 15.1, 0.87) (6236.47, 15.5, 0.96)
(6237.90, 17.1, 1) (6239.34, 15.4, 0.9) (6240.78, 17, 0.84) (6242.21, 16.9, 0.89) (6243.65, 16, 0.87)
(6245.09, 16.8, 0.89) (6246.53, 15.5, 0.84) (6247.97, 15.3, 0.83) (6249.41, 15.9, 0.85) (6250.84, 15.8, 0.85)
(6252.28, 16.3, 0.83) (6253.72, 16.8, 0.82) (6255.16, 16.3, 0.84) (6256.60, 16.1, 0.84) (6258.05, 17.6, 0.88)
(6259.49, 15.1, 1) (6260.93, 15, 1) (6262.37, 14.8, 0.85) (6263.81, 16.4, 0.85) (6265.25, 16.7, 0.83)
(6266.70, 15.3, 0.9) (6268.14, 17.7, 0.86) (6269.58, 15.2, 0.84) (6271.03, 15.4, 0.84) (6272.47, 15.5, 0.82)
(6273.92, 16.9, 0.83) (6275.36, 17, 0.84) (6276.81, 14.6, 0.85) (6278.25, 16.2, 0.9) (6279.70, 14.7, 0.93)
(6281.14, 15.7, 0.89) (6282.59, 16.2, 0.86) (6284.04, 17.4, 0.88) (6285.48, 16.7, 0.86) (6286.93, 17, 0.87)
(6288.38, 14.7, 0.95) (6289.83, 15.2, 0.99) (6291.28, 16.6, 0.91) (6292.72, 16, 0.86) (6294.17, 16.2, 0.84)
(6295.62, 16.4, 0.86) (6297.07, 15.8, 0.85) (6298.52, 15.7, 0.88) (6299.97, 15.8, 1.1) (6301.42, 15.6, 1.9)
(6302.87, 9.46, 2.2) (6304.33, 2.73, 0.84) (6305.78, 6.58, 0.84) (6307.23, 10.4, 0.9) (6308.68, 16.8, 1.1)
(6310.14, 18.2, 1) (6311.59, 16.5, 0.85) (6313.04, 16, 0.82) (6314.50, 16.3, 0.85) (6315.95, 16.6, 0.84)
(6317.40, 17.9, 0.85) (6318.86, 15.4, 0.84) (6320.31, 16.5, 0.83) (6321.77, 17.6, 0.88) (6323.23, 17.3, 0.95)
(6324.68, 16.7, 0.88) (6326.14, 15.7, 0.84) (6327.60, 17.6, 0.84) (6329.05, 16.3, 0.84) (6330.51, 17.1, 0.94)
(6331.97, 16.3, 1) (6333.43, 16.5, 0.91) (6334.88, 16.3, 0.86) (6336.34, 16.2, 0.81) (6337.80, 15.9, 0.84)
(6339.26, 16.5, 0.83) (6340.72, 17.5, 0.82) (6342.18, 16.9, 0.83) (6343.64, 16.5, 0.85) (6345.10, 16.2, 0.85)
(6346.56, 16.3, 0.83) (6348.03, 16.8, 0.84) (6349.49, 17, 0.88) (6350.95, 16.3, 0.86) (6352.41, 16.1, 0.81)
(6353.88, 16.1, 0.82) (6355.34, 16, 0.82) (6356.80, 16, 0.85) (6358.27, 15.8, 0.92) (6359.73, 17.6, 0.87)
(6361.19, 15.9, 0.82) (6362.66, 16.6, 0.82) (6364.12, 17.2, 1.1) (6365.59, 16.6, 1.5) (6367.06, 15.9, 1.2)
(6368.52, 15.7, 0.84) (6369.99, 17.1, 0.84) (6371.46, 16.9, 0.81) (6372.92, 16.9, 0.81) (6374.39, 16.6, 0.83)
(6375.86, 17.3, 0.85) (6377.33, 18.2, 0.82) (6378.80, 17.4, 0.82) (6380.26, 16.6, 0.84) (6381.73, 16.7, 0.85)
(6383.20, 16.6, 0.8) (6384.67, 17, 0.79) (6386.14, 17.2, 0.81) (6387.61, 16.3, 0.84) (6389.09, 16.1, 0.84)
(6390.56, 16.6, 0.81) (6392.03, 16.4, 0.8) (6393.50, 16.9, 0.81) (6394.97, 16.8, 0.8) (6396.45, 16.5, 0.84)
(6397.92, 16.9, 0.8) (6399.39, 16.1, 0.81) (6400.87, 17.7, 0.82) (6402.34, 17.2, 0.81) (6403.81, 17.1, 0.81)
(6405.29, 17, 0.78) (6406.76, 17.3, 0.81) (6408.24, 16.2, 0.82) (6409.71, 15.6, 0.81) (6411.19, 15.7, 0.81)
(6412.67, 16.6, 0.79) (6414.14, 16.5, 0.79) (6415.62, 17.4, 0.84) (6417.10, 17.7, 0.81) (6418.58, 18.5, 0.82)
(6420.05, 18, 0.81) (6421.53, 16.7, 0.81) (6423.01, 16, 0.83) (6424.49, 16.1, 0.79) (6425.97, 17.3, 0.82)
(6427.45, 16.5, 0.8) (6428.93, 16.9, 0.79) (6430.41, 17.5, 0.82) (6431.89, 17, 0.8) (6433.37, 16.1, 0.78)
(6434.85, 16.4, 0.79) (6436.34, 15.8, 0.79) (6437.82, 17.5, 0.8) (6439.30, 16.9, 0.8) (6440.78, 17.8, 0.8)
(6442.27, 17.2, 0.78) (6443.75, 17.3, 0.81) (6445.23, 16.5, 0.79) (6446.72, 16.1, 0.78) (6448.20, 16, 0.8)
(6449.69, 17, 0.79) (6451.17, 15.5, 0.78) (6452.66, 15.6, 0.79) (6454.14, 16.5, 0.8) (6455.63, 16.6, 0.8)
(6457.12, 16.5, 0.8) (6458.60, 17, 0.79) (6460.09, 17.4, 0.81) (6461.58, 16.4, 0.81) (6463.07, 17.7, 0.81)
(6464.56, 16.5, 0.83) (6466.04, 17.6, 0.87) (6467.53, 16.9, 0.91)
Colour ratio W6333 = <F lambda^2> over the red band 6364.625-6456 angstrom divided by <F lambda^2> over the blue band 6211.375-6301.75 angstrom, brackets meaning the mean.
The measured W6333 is 1.15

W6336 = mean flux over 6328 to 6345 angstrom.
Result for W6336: 16.6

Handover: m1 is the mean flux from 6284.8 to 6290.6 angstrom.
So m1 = 15.9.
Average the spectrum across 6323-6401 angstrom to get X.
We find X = 16.6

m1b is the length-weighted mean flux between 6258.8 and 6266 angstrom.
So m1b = 15.6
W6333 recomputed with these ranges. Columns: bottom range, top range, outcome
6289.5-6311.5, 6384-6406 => 1.25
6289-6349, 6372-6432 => 1.11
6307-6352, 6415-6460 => 1.05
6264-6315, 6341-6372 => 1.11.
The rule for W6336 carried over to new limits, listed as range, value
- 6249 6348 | 15.8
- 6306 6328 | 16.1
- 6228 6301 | 15.6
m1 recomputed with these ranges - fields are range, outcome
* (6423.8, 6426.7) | 16.7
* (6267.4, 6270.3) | 16.5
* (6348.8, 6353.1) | 16.5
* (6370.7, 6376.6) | 16.9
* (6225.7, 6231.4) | 10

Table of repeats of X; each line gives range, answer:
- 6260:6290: 15.9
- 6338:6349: 16.6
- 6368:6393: 16.8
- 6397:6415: 16.7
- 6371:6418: 16.8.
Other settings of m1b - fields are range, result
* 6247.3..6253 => 15.8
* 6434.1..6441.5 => 16.9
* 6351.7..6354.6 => 16.1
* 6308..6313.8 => 16.9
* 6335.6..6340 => 16.2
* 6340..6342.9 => 17.2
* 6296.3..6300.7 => 15.8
